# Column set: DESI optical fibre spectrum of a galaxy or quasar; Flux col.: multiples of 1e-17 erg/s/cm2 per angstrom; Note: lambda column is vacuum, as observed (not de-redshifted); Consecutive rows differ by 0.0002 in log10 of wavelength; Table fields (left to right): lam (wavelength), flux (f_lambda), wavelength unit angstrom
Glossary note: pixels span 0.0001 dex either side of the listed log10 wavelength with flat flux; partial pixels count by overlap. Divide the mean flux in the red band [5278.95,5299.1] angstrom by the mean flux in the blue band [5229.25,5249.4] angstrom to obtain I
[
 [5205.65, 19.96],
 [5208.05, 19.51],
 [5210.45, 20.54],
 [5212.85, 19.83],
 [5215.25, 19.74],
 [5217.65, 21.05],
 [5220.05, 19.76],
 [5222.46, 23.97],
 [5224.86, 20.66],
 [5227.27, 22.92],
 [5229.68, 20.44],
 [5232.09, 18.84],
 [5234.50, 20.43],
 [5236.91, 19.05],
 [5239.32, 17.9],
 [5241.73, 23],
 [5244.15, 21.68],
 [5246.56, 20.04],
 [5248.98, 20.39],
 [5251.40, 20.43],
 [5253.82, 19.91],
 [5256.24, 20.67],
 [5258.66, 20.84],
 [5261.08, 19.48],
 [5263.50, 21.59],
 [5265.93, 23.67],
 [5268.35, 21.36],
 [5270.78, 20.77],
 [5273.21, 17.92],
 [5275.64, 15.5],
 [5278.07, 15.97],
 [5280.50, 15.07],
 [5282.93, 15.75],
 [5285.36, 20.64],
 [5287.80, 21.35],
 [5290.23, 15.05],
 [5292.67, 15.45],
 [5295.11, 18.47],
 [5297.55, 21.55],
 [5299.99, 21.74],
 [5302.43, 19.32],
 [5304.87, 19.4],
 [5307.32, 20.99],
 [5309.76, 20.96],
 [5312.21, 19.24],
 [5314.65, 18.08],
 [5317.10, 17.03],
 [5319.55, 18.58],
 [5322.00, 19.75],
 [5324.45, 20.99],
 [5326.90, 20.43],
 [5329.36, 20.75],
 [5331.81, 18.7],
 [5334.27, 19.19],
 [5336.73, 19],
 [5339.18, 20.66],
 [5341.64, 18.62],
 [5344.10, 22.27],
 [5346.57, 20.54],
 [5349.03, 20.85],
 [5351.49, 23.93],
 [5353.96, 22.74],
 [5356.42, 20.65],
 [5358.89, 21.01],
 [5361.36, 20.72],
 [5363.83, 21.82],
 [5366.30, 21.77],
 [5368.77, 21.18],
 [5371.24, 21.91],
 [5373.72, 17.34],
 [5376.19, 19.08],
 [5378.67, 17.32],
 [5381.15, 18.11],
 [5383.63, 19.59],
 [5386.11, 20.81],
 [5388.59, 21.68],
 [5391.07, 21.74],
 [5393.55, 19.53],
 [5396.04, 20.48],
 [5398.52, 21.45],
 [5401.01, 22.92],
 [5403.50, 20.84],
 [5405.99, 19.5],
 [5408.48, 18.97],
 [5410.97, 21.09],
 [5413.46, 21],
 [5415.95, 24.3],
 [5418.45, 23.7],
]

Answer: 0.89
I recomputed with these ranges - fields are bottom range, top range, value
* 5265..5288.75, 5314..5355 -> 1.08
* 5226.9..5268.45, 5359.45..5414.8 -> 0.99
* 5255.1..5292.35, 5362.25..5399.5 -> 1.07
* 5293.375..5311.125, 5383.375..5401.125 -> 1.04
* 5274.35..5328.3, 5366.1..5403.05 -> 1.09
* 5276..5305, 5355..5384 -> 1.10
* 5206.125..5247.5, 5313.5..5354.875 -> 0.98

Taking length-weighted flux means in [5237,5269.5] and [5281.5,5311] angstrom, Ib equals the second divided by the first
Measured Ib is 0.9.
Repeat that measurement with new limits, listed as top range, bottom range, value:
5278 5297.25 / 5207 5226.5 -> 0.85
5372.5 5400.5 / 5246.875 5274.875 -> 0.97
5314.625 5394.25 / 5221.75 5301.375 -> 1.02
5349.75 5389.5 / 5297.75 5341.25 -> 1.04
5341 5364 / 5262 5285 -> 1.14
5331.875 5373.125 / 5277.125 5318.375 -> 1.12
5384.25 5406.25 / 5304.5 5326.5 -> 1.08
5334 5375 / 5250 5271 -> 1.00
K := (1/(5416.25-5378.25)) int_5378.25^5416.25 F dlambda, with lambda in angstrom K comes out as 20.6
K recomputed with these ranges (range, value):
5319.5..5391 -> 20.4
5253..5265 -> 20.6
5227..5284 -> 19.7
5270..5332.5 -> 18.8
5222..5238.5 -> 20.7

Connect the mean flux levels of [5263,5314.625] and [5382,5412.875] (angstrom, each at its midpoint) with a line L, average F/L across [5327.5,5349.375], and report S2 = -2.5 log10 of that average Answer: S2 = -0.01 mag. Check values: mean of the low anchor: 19.1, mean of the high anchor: 20.7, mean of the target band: 20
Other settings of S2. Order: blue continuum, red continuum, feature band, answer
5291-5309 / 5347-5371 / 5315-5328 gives 0.06 mag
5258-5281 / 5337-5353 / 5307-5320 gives 0.07 mag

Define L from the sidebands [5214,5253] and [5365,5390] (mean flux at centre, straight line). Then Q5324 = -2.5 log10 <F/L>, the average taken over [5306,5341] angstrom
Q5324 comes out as 0.032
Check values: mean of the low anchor 20.6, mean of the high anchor 19.9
